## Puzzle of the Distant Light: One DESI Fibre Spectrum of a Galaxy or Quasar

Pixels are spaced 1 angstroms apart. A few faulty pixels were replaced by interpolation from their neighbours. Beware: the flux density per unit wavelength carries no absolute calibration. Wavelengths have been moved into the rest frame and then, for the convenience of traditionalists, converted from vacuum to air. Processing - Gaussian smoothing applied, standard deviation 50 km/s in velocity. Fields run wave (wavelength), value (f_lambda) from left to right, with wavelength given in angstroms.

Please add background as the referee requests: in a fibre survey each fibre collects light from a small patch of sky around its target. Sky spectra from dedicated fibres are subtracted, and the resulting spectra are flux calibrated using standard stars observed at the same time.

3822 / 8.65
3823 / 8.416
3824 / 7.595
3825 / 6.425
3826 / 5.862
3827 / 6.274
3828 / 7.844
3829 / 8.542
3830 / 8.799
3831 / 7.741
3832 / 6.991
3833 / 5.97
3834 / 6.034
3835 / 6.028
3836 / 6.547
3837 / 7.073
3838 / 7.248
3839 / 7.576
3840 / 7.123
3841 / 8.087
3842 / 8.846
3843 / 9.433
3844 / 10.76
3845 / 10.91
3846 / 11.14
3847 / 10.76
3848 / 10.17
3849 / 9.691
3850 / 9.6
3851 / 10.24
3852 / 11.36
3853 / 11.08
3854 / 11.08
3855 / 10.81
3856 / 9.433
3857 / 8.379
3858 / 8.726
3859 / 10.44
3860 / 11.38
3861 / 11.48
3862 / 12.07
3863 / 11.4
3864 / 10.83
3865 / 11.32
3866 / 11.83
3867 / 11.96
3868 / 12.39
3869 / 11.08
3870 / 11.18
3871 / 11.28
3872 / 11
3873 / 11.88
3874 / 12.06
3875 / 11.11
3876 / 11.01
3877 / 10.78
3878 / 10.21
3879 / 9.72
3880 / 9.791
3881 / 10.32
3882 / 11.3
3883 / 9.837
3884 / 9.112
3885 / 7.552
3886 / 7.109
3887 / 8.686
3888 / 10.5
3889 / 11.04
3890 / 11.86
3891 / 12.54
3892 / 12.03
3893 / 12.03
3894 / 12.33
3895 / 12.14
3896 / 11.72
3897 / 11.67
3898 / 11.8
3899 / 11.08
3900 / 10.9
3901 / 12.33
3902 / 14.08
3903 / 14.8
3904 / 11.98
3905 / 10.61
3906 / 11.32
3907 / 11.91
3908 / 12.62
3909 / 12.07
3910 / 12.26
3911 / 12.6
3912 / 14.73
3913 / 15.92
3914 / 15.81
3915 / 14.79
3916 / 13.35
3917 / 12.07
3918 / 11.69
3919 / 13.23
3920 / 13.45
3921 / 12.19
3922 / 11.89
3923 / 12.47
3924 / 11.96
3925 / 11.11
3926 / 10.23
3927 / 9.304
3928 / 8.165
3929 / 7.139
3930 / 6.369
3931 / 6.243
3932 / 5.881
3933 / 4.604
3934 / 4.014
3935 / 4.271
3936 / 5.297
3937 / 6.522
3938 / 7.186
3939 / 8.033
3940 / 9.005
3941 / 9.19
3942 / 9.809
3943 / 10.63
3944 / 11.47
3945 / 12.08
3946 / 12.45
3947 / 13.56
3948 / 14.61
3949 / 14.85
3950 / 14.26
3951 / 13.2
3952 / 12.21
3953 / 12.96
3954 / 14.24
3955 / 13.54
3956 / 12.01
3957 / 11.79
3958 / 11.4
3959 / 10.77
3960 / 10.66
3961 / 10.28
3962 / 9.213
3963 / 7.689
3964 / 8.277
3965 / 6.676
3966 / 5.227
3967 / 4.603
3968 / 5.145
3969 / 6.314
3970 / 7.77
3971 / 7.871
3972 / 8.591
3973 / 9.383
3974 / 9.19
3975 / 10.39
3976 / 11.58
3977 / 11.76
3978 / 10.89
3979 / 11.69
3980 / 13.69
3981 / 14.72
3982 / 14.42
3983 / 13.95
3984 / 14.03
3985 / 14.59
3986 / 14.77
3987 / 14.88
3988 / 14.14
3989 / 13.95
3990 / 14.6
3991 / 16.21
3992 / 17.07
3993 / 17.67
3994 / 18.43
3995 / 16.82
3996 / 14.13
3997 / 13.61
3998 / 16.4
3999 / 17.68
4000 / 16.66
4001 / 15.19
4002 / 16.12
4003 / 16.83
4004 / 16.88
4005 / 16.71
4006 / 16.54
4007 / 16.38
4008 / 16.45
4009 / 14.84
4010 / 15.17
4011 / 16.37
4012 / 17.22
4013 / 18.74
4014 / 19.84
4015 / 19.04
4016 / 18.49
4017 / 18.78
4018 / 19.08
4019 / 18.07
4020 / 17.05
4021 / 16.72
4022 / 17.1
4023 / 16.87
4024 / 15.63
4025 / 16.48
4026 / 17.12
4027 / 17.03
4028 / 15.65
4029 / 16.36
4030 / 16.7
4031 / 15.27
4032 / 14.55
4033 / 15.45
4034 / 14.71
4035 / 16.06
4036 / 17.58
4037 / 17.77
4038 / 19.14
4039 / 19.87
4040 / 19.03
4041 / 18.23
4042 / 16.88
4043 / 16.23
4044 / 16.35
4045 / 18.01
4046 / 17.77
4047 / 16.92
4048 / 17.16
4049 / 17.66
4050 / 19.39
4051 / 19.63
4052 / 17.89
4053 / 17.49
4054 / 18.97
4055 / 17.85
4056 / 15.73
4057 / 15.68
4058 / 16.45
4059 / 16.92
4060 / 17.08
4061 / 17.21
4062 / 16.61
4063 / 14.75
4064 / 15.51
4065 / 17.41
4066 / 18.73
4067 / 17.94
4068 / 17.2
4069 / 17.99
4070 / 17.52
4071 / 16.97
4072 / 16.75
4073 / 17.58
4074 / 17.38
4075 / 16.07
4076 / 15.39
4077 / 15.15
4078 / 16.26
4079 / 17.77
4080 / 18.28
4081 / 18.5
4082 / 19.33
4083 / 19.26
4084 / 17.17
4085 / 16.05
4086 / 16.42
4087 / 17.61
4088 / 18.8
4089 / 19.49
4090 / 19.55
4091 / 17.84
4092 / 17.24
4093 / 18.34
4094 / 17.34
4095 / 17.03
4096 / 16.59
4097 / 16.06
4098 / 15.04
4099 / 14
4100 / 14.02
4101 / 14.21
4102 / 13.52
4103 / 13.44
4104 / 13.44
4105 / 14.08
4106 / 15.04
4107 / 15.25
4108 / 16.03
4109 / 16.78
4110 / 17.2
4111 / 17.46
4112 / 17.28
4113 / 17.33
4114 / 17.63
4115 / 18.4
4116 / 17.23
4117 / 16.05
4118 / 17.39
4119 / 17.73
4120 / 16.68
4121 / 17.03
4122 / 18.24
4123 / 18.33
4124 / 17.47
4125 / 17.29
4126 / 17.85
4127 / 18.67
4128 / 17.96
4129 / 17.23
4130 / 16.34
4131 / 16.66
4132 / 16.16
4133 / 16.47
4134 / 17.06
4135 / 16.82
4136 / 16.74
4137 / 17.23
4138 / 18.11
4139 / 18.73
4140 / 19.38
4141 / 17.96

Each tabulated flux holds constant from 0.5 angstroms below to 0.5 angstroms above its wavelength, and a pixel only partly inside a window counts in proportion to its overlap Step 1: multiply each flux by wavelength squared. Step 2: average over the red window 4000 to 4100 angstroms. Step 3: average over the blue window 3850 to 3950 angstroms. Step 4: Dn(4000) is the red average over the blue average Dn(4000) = 1.70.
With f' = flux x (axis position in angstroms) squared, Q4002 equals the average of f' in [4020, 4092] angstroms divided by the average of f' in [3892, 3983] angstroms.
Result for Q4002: 1.70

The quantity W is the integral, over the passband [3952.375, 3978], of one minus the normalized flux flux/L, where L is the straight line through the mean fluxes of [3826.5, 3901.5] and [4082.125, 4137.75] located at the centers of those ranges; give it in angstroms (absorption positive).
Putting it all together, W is 6.56 angstroms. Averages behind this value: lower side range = 10.1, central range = 9.53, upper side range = 16.8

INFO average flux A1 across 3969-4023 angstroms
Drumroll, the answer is 15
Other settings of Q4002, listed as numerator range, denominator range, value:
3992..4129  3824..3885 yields 1.95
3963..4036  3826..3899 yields 1.56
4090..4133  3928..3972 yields 1.94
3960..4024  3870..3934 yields 1.32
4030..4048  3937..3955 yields 1.53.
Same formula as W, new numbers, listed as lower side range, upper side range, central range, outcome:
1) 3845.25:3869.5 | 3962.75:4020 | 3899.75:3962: 6.8 angstroms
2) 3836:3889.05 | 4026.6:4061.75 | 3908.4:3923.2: -1.3 angstroms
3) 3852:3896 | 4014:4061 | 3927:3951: 7.9 angstroms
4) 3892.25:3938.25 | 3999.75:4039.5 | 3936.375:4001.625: 9.9 angstroms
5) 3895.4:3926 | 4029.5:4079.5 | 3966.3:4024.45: 2.8 angstroms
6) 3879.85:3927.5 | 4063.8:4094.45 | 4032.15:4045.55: -0.9 angstroms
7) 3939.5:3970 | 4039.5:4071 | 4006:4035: -3.6 angstroms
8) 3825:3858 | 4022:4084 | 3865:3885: -1.8 angstroms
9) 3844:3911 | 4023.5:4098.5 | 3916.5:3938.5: 6.6 angstroms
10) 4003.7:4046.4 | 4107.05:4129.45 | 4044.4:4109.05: 1.4 angstroms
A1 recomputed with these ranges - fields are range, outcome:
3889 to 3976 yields 10.7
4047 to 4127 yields 17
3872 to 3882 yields 10.8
